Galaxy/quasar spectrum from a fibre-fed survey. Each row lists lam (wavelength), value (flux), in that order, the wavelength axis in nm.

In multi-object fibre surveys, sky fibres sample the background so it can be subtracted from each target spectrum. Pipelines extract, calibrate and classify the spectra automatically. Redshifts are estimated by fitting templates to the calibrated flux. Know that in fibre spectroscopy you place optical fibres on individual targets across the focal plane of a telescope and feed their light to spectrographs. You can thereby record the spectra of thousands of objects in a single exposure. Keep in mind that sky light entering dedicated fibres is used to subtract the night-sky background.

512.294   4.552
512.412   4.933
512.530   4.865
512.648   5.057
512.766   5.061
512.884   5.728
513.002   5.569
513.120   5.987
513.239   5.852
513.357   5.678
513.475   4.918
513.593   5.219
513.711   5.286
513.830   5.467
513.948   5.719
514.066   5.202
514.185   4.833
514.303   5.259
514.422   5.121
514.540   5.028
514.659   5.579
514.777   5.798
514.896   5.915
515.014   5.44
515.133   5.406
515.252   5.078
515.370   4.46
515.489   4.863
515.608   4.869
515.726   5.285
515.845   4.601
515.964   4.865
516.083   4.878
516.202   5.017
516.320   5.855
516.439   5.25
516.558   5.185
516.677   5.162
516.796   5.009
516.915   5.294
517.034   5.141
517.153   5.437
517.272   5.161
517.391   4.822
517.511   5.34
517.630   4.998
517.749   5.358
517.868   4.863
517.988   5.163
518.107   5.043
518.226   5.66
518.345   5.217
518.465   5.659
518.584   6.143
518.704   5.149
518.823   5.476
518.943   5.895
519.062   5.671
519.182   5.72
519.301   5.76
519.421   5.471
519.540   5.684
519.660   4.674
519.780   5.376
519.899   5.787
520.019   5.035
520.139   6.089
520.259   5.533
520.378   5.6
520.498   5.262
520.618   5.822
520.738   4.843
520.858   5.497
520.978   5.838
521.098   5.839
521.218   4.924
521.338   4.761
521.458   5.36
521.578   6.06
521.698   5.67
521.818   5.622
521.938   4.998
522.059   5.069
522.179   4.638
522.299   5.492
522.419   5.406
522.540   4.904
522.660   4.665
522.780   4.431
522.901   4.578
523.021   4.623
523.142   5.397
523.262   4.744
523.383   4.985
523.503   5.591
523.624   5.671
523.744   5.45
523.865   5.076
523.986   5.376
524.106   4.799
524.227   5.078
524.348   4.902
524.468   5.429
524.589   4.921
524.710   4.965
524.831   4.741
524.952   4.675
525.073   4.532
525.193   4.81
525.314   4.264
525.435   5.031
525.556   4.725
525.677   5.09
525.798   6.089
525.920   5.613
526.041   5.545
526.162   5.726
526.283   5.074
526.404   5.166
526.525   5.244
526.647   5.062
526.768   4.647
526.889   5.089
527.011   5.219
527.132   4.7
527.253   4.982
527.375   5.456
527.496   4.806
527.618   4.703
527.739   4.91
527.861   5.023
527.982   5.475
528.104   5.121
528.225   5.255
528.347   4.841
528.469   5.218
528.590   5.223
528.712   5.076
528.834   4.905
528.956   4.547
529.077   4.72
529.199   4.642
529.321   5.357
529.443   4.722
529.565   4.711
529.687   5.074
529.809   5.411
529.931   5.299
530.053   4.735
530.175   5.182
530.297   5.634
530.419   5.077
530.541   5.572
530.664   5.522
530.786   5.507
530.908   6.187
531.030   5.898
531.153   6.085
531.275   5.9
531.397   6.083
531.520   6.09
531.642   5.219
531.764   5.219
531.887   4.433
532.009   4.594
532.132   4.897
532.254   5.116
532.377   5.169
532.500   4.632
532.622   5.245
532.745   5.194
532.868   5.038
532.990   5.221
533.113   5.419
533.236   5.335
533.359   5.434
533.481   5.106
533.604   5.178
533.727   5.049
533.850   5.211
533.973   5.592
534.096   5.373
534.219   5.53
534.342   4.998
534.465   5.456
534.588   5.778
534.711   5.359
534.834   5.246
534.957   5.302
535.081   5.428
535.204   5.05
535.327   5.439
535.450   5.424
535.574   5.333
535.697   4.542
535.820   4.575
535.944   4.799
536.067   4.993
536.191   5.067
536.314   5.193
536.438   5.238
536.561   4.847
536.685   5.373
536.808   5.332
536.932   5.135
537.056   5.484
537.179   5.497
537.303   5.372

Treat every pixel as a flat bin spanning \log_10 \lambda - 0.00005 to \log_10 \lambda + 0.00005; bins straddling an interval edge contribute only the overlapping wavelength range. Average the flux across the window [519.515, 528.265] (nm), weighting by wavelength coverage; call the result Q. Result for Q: 5.16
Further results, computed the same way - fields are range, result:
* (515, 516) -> 4.97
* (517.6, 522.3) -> 5.42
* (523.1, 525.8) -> 5.04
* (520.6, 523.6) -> 5.19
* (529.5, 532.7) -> 5.32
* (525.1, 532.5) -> 5.17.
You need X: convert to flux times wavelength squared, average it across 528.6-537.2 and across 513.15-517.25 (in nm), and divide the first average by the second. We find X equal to 1.1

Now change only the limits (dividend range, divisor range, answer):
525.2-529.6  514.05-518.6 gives 1.01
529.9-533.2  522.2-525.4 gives 1.10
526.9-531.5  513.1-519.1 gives 1.04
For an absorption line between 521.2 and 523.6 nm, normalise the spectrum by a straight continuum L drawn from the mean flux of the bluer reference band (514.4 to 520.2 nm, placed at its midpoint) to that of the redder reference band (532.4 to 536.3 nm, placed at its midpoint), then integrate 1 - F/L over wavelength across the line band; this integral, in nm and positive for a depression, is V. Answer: 0.075 nm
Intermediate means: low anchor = 5.3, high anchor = 5.2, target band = 5.11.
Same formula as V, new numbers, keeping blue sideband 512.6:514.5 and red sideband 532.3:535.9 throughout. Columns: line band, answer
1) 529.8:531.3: -0.08 nm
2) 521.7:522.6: 0.02 nm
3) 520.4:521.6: -0.02 nm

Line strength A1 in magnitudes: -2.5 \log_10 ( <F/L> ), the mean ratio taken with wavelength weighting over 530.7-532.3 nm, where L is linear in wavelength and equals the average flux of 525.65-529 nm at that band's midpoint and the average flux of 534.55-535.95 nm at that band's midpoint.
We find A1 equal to -0.06 mag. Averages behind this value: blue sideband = 5.14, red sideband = 5.19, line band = 5.49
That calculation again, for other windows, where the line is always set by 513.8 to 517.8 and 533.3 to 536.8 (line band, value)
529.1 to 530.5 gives 0.03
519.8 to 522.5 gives -0.04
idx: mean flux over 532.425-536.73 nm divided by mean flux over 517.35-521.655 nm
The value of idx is 0.96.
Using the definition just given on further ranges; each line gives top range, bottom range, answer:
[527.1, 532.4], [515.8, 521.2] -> 0.97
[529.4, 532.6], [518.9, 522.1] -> 0.97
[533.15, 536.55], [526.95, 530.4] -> 1.04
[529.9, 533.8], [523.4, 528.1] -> 1.04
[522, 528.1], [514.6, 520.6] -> 0.95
